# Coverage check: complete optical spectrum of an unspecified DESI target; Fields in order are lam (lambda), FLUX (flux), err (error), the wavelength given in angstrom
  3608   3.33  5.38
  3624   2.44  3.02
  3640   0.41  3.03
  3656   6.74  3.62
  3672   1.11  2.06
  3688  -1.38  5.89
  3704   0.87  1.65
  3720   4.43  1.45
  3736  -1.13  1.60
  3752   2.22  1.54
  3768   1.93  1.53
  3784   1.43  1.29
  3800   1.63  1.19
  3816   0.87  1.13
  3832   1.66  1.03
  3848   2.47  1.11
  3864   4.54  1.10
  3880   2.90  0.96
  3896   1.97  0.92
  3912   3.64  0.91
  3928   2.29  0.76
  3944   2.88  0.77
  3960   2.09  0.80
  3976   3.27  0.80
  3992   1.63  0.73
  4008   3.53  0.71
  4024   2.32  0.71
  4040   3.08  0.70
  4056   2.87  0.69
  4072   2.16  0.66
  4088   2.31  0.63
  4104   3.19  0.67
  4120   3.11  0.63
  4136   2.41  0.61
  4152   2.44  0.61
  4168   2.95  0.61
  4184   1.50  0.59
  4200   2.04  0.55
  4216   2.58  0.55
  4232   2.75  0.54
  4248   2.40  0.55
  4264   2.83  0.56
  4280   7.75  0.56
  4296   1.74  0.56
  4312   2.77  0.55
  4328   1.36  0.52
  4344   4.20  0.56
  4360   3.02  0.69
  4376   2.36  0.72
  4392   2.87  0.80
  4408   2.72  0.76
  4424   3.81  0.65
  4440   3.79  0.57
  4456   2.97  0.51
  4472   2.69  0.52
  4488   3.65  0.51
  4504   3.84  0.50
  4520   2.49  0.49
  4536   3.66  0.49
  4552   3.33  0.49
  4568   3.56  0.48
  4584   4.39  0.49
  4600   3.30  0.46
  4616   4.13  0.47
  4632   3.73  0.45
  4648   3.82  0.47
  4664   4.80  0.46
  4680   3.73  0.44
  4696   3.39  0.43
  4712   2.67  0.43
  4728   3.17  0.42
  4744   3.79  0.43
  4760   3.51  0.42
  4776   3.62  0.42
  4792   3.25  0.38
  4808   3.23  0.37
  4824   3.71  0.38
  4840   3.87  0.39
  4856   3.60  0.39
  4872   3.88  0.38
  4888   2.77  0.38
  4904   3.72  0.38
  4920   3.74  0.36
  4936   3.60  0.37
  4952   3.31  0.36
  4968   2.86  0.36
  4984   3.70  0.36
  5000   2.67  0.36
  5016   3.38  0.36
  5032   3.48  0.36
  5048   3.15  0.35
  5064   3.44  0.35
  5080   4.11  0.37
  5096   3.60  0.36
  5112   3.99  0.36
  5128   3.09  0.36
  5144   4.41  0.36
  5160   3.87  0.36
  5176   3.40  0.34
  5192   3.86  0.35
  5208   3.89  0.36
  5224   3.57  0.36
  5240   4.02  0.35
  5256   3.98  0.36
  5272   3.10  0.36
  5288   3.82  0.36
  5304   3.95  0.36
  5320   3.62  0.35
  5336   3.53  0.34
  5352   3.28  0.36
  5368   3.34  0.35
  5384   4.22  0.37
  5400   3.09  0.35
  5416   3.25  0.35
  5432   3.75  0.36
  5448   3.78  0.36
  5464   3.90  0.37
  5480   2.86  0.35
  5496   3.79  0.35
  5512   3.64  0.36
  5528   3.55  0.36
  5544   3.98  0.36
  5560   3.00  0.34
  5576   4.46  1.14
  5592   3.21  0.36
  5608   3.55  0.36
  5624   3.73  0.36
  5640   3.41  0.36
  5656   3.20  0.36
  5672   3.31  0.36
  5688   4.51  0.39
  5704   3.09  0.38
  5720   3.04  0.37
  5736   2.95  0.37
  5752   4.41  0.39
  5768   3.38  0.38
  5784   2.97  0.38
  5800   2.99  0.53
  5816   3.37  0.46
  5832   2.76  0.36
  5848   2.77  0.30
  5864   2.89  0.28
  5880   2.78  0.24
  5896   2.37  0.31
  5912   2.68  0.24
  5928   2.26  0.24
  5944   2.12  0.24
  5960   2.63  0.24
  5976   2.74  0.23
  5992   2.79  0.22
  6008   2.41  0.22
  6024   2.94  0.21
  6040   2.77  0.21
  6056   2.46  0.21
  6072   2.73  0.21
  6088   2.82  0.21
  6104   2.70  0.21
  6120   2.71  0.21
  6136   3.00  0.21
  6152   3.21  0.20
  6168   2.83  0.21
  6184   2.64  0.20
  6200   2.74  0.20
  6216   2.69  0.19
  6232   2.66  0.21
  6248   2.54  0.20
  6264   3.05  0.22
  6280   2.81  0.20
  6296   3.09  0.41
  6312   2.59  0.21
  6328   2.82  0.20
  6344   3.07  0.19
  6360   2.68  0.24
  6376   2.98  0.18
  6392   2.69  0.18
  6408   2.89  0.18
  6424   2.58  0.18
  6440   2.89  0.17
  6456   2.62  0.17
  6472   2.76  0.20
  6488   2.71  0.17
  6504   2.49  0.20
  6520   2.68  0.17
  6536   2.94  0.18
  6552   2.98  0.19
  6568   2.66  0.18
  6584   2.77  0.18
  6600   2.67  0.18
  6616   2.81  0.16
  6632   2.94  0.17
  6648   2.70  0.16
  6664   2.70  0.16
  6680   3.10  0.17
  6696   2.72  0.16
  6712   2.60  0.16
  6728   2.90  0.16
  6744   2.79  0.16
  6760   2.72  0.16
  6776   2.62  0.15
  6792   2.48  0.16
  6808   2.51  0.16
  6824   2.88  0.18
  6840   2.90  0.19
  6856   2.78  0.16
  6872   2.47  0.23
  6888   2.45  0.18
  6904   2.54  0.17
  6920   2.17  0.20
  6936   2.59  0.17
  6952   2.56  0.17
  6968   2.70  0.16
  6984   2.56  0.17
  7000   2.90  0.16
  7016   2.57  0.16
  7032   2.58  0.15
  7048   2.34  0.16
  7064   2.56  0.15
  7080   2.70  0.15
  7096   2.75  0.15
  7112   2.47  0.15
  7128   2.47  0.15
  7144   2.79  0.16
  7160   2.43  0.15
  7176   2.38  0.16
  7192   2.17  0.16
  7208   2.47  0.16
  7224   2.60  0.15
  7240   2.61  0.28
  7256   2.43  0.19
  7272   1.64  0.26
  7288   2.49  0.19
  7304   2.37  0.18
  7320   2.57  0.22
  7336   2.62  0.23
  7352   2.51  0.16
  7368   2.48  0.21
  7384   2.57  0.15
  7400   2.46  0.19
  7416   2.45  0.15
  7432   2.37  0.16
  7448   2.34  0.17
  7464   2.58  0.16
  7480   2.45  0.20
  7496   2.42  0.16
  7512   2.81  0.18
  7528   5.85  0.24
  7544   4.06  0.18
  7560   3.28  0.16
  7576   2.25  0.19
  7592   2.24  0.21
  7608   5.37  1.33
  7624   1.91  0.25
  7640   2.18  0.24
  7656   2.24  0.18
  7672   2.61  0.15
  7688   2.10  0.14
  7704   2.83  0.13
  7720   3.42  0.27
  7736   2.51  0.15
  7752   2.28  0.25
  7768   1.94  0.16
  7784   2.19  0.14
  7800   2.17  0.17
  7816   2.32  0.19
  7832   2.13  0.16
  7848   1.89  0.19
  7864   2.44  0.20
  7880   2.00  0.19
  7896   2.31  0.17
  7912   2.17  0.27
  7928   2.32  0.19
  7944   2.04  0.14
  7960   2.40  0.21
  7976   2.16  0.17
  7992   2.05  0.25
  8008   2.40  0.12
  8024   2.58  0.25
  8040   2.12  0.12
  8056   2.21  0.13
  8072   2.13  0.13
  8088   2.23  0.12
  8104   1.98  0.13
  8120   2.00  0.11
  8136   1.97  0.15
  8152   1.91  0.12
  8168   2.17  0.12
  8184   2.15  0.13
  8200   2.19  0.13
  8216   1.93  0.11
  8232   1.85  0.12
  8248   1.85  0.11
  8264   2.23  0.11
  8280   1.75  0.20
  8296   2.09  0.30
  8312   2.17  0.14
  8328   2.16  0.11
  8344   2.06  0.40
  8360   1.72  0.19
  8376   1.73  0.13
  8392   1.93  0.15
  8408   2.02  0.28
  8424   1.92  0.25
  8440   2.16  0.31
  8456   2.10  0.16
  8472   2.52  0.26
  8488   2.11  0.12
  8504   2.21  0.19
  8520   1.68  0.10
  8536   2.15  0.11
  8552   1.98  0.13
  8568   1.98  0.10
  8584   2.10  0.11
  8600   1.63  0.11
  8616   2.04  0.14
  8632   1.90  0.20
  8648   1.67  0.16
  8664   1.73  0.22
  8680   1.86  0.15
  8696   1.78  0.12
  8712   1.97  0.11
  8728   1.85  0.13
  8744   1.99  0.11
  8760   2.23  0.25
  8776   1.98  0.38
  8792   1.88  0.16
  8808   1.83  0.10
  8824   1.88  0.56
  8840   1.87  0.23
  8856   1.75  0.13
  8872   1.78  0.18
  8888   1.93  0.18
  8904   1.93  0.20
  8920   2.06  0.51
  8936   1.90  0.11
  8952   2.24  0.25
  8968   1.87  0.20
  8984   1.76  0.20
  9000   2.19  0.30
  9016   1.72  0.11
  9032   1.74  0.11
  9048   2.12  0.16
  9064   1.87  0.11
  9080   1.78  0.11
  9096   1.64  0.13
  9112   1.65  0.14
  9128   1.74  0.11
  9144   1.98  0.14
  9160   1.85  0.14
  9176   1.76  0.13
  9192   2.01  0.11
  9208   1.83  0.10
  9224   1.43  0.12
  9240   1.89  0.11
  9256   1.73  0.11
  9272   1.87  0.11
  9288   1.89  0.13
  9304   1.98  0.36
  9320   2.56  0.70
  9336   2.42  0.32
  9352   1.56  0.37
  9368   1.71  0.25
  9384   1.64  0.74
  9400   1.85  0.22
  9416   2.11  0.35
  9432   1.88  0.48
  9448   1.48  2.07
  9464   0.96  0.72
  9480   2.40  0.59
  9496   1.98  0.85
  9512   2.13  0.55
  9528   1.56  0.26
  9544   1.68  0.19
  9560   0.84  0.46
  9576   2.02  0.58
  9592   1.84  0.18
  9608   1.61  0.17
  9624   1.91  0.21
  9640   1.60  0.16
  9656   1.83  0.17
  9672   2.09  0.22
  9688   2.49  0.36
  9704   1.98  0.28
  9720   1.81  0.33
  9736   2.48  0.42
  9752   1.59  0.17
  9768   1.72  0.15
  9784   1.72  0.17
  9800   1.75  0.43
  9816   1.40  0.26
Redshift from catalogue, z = 0.15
